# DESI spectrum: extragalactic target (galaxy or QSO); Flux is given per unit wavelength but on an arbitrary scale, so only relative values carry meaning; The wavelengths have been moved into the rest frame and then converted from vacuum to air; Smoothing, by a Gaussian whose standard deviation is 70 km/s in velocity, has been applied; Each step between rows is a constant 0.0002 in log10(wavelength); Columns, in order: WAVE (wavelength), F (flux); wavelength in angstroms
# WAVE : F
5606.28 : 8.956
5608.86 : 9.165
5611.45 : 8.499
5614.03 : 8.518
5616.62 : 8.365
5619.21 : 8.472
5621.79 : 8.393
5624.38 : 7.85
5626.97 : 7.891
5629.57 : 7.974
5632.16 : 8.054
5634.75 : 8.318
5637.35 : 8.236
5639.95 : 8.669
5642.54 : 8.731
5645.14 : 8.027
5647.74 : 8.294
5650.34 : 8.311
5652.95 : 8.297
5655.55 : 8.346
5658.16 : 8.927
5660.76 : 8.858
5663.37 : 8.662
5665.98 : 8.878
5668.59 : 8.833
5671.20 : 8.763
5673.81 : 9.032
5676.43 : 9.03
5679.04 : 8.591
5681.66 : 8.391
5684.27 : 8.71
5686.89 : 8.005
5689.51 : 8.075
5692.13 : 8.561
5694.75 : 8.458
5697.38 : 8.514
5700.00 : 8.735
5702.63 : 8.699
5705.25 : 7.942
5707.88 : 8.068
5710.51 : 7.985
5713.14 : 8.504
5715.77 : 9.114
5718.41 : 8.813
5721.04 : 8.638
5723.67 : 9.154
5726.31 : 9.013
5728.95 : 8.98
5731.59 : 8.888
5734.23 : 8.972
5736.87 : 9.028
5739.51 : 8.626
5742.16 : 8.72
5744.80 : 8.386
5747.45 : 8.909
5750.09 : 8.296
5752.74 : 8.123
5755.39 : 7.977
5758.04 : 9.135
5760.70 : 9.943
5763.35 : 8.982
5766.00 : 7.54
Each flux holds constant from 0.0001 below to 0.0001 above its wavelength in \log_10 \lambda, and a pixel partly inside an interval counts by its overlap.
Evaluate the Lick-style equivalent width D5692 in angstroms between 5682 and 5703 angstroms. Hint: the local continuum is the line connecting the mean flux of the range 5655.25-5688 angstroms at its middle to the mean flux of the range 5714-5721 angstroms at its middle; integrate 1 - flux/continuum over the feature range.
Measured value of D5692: 0.8 angstroms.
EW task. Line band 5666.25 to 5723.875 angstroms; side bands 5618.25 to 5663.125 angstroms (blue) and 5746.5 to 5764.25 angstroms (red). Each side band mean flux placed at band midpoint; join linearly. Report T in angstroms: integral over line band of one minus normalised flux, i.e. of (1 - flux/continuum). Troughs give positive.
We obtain -0.2 angstroms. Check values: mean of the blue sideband 8.34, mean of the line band 8.57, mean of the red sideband 8.76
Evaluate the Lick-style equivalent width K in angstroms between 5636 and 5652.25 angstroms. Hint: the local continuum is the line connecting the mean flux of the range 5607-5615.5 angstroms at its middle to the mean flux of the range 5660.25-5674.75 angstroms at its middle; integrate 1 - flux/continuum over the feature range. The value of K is 0.8 angstroms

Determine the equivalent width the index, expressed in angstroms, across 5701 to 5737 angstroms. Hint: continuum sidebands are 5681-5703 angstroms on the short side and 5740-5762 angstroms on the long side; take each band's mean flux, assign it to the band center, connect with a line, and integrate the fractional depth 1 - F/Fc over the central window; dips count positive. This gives -0.6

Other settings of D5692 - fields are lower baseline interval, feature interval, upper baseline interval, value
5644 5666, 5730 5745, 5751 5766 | -0.2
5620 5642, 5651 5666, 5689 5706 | -0.6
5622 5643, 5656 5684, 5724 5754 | -1.3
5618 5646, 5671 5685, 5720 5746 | -0.4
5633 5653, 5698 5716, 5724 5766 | 0.5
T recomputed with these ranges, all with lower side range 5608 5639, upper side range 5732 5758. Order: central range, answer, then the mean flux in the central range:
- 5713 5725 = -0.5 angstroms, 8.88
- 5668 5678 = -0.6 angstroms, 8.91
